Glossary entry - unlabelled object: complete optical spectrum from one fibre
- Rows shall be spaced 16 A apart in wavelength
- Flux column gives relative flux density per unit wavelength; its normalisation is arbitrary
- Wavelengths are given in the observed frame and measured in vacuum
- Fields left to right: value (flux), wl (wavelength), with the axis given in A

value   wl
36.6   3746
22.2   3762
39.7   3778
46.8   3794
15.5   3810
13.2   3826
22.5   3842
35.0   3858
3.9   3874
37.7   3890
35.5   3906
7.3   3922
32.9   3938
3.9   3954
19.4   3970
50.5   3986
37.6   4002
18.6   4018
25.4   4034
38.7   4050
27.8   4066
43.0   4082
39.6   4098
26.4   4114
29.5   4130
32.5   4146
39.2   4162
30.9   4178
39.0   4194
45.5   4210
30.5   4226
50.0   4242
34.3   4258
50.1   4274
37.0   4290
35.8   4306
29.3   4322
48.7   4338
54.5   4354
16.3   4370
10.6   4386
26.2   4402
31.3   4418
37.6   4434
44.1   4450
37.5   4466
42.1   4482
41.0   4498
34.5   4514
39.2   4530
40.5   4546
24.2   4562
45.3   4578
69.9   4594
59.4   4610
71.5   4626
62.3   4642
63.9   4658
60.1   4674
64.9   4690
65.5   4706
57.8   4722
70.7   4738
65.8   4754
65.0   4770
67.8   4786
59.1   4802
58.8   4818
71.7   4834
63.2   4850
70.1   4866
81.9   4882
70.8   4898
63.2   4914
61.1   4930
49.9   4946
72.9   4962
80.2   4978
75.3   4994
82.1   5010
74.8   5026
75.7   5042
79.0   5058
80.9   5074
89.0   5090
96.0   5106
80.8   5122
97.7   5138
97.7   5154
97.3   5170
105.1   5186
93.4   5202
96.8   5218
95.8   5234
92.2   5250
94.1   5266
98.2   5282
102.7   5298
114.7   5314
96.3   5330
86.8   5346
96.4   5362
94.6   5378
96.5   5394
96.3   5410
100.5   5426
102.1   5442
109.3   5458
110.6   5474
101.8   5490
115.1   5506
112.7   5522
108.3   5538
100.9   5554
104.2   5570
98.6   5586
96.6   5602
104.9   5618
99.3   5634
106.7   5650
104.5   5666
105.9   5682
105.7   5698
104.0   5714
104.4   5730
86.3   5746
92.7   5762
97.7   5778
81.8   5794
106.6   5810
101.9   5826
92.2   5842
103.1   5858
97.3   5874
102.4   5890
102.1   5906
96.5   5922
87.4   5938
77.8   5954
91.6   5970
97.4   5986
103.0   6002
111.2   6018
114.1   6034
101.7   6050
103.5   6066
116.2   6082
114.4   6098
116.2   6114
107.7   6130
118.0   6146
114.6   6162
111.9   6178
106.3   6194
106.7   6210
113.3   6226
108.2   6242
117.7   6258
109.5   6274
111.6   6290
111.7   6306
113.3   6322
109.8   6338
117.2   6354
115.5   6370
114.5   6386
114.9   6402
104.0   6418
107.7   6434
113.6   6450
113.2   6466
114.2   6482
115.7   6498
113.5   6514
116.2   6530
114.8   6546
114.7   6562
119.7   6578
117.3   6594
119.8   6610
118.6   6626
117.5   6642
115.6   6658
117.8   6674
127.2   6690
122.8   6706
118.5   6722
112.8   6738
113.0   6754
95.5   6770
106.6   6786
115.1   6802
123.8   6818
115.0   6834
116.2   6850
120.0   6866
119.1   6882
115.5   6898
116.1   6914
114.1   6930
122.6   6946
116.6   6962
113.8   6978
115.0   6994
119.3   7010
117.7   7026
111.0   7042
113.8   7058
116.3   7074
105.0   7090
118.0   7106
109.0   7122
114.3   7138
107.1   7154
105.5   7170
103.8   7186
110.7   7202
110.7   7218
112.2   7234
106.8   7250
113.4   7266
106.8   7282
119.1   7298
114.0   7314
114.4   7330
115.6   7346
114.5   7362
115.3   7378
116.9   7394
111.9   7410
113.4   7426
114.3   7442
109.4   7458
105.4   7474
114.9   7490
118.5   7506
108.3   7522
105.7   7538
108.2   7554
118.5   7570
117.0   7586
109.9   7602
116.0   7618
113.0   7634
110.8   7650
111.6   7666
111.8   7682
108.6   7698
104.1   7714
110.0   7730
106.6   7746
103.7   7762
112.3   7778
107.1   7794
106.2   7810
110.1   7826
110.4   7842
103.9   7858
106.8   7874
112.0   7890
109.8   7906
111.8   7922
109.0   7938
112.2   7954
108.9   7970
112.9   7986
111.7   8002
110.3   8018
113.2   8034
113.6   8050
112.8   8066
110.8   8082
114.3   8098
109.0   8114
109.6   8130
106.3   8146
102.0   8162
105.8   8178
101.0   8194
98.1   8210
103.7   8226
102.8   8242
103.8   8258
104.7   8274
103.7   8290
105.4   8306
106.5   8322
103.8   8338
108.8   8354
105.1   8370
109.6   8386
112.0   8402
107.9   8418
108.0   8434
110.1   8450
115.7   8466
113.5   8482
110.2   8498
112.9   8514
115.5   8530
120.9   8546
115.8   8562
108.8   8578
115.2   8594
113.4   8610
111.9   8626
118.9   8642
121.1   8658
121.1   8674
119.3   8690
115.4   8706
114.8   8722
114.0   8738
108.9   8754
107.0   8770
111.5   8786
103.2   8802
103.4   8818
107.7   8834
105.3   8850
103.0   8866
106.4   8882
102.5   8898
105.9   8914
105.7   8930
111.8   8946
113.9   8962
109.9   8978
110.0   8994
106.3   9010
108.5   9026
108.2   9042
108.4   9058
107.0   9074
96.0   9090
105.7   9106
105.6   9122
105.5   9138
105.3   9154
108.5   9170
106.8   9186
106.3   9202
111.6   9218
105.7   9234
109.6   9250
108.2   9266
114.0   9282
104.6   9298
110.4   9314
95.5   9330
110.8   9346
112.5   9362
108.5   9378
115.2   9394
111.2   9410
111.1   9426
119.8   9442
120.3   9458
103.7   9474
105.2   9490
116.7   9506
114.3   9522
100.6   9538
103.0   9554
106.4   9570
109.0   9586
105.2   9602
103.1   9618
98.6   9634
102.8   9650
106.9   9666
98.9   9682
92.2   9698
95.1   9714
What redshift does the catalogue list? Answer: 0.149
